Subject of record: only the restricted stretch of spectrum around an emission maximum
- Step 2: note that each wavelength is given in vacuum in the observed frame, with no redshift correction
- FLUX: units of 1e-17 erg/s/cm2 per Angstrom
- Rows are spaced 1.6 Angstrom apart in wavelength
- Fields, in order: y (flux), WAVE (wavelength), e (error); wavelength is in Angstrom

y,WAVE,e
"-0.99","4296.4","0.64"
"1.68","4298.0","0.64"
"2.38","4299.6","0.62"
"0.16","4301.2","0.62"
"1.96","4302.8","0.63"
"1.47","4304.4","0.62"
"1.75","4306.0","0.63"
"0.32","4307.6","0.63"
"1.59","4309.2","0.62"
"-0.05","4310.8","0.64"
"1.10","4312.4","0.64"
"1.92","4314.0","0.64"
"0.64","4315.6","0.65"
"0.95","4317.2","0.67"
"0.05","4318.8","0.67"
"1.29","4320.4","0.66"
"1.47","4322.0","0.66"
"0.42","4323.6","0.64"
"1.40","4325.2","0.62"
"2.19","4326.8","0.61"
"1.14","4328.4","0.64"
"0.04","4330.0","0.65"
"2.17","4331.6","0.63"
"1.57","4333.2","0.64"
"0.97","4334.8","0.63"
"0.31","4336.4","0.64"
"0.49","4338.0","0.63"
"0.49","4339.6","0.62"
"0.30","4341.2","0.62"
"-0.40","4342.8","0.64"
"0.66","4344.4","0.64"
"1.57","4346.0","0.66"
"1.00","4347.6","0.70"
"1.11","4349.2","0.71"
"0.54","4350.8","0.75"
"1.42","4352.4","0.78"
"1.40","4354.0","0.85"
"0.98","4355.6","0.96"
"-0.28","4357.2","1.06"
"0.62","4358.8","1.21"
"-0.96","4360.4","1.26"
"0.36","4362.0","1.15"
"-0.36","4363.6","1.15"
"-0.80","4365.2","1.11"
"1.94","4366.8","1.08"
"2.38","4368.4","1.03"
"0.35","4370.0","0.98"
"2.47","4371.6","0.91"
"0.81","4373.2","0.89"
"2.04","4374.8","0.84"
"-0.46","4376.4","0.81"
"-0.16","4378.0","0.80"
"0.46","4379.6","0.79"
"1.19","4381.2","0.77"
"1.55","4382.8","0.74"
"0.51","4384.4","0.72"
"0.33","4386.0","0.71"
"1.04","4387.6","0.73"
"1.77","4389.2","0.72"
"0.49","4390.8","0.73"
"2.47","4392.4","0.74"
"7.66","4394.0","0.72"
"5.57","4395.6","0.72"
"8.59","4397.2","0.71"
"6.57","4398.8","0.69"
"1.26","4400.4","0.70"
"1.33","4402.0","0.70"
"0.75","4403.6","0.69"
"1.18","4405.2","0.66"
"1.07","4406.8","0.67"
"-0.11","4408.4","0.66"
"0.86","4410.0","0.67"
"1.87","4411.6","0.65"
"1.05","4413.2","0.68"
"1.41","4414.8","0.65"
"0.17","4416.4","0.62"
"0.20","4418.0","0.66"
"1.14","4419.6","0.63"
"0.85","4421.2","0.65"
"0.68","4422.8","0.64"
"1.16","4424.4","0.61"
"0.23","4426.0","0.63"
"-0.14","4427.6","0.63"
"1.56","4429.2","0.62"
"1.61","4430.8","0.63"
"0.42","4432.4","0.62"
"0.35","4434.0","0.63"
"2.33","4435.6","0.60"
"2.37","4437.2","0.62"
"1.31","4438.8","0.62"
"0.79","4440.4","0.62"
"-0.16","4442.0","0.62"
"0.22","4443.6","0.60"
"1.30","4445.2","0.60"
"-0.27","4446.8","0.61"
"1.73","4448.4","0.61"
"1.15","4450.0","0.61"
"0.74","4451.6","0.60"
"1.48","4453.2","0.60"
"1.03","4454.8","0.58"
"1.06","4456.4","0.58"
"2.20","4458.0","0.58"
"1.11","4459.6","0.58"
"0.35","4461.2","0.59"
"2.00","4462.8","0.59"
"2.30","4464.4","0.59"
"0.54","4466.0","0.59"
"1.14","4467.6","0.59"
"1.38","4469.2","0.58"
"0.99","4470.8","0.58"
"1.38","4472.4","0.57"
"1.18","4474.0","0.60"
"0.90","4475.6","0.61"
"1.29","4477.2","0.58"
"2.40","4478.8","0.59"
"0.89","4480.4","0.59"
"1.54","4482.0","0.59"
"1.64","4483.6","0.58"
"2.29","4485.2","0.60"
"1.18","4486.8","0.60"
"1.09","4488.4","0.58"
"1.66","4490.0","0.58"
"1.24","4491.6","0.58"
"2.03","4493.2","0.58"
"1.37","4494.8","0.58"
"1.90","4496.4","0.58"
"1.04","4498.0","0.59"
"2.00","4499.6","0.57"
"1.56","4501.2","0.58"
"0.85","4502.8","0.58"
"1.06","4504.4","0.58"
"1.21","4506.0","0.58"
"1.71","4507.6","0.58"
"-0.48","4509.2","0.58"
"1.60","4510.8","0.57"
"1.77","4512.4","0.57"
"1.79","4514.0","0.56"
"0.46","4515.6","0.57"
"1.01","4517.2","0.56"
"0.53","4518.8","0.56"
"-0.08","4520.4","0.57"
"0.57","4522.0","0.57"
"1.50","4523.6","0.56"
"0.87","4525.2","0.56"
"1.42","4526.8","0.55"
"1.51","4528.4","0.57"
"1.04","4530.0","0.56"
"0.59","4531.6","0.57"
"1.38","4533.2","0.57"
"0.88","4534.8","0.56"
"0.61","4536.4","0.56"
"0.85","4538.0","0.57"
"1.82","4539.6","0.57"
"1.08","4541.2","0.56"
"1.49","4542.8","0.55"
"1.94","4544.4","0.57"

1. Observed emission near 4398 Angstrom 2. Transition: [O II] 3727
